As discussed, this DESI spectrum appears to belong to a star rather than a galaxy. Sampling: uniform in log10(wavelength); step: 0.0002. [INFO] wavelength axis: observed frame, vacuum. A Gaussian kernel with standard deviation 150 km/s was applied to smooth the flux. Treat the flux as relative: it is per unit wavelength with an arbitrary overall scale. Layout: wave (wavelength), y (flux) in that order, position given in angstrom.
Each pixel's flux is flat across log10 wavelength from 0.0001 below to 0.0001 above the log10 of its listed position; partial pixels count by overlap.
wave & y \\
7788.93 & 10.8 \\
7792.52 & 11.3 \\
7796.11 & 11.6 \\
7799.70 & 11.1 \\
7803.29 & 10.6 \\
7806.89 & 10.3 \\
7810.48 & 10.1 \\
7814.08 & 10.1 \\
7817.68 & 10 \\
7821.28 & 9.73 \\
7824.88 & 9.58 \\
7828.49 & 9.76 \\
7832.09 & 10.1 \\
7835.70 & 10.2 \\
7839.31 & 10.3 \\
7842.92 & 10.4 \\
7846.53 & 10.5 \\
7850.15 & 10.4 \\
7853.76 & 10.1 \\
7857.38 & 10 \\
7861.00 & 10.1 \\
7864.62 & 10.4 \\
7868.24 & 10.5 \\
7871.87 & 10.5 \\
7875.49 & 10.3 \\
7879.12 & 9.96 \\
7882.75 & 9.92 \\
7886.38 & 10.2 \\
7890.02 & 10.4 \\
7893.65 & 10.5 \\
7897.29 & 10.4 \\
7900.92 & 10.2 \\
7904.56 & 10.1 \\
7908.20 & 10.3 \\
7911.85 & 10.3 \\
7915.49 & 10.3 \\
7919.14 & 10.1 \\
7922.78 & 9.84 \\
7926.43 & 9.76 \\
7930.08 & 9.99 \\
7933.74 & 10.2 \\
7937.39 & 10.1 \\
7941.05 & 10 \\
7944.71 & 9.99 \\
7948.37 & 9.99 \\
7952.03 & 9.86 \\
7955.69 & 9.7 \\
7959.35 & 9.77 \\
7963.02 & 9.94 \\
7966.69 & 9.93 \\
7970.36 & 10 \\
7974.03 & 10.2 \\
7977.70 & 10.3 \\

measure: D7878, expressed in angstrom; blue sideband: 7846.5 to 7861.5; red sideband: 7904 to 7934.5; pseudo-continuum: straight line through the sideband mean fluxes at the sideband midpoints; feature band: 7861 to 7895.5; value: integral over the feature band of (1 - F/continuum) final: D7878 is -0.4 angstrom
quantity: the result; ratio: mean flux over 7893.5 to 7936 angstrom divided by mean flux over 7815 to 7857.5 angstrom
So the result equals 1.0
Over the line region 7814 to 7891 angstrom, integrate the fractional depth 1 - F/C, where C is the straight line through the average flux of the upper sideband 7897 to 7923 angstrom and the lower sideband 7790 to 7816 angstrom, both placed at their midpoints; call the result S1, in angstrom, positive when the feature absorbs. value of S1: 2.40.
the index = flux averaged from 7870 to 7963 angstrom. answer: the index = 10.1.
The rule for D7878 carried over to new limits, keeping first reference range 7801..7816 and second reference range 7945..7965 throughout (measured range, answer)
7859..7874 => -0.36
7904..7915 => -0.28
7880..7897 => -0.32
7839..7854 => -0.27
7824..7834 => 0.39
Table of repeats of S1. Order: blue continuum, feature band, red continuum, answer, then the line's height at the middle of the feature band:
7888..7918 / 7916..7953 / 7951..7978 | 0.5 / 10.1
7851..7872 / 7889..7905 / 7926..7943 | -0.3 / 10.1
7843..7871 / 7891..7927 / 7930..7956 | -0.3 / 10.1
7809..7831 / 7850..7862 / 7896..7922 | -0.1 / 10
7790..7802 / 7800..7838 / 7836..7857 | 2.6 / 10.8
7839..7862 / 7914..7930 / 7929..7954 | 0.1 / 10.1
